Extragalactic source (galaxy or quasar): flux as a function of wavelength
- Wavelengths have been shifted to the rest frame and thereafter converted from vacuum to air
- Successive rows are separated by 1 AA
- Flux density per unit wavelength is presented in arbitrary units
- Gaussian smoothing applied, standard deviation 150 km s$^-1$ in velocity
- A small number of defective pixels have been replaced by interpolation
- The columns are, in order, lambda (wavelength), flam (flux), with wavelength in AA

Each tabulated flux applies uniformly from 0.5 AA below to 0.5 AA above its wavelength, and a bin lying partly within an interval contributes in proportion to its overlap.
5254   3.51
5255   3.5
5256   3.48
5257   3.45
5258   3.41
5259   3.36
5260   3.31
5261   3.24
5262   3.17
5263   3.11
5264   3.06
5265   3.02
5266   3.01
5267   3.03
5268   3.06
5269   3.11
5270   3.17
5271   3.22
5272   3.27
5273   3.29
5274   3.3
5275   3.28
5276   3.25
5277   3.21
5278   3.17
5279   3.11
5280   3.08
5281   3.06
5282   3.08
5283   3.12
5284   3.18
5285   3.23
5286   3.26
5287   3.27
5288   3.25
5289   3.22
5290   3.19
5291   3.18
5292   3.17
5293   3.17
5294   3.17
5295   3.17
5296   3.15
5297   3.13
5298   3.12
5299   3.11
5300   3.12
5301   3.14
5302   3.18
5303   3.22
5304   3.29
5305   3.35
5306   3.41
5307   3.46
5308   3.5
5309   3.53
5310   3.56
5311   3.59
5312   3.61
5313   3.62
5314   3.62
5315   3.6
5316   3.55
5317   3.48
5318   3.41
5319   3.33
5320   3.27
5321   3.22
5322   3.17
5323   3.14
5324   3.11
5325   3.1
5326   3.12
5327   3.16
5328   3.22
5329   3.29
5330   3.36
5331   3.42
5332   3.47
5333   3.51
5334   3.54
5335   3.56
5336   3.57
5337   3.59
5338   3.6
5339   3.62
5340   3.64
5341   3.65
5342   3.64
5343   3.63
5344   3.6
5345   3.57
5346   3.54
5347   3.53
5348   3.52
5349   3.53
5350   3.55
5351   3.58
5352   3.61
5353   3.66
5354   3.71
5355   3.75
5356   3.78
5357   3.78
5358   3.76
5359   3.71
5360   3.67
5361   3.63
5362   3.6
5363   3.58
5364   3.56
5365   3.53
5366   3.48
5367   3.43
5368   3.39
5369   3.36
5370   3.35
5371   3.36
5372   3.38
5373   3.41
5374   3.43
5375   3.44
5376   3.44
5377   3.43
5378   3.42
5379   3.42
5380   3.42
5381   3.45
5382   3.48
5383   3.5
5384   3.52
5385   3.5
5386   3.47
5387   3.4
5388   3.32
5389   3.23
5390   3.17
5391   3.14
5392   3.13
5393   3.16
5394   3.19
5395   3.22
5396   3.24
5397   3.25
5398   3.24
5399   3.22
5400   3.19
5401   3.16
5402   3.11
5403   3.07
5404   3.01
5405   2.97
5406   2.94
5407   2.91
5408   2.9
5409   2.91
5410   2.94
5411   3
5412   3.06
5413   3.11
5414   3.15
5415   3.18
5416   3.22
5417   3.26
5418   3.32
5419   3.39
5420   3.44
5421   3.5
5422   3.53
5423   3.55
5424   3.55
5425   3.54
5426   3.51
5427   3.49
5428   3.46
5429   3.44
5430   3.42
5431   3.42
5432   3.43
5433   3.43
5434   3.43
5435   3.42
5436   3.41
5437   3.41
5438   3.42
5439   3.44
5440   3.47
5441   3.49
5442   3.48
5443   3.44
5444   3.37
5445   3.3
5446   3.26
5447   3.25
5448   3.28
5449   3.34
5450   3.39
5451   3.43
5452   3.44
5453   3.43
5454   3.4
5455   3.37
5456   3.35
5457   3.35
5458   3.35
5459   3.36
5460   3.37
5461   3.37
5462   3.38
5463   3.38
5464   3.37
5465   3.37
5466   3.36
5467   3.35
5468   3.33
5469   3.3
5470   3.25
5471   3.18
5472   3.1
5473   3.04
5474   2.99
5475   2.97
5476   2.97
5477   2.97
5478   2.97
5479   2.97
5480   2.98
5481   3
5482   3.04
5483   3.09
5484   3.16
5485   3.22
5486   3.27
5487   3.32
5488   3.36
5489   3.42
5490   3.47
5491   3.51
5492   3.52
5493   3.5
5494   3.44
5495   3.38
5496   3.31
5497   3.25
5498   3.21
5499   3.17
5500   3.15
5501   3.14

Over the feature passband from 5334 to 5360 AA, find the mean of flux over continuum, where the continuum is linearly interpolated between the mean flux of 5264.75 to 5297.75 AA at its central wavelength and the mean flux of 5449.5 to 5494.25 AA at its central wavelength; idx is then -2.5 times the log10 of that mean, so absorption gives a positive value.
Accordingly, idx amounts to -0.13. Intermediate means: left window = 3.17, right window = 3.27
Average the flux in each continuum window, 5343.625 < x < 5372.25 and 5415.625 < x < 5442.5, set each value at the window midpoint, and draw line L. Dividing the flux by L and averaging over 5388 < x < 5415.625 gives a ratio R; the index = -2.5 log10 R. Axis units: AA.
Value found 0.13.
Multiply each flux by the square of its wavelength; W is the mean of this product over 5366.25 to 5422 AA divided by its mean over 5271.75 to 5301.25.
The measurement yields 1.1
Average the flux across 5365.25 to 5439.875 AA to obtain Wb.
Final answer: 3.31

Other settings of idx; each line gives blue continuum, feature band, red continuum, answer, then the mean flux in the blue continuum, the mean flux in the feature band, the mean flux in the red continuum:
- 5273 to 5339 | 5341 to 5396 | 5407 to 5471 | -0.051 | 3.3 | 3.48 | 3.35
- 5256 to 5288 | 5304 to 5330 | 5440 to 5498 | -0.052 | 3.2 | 3.37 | 3.29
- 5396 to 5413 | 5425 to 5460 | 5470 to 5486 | -0.116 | 3.06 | 3.4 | 3.06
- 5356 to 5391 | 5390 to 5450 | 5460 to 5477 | 0.023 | 3.47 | 3.28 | 3.23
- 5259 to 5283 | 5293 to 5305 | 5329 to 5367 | 0.048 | 3.16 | 3.17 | 3.59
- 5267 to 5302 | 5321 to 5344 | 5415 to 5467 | -0.055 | 3.17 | 3.41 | 3.4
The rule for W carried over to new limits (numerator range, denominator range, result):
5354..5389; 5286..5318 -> 1.08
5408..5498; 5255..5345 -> 1.06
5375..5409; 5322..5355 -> 0.95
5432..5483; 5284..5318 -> 1.05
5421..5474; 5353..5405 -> 1.02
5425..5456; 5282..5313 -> 1.10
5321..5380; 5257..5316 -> 1.10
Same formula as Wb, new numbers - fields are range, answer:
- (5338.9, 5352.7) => 3.59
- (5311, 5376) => 3.49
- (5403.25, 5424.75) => 3.19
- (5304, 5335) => 3.39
